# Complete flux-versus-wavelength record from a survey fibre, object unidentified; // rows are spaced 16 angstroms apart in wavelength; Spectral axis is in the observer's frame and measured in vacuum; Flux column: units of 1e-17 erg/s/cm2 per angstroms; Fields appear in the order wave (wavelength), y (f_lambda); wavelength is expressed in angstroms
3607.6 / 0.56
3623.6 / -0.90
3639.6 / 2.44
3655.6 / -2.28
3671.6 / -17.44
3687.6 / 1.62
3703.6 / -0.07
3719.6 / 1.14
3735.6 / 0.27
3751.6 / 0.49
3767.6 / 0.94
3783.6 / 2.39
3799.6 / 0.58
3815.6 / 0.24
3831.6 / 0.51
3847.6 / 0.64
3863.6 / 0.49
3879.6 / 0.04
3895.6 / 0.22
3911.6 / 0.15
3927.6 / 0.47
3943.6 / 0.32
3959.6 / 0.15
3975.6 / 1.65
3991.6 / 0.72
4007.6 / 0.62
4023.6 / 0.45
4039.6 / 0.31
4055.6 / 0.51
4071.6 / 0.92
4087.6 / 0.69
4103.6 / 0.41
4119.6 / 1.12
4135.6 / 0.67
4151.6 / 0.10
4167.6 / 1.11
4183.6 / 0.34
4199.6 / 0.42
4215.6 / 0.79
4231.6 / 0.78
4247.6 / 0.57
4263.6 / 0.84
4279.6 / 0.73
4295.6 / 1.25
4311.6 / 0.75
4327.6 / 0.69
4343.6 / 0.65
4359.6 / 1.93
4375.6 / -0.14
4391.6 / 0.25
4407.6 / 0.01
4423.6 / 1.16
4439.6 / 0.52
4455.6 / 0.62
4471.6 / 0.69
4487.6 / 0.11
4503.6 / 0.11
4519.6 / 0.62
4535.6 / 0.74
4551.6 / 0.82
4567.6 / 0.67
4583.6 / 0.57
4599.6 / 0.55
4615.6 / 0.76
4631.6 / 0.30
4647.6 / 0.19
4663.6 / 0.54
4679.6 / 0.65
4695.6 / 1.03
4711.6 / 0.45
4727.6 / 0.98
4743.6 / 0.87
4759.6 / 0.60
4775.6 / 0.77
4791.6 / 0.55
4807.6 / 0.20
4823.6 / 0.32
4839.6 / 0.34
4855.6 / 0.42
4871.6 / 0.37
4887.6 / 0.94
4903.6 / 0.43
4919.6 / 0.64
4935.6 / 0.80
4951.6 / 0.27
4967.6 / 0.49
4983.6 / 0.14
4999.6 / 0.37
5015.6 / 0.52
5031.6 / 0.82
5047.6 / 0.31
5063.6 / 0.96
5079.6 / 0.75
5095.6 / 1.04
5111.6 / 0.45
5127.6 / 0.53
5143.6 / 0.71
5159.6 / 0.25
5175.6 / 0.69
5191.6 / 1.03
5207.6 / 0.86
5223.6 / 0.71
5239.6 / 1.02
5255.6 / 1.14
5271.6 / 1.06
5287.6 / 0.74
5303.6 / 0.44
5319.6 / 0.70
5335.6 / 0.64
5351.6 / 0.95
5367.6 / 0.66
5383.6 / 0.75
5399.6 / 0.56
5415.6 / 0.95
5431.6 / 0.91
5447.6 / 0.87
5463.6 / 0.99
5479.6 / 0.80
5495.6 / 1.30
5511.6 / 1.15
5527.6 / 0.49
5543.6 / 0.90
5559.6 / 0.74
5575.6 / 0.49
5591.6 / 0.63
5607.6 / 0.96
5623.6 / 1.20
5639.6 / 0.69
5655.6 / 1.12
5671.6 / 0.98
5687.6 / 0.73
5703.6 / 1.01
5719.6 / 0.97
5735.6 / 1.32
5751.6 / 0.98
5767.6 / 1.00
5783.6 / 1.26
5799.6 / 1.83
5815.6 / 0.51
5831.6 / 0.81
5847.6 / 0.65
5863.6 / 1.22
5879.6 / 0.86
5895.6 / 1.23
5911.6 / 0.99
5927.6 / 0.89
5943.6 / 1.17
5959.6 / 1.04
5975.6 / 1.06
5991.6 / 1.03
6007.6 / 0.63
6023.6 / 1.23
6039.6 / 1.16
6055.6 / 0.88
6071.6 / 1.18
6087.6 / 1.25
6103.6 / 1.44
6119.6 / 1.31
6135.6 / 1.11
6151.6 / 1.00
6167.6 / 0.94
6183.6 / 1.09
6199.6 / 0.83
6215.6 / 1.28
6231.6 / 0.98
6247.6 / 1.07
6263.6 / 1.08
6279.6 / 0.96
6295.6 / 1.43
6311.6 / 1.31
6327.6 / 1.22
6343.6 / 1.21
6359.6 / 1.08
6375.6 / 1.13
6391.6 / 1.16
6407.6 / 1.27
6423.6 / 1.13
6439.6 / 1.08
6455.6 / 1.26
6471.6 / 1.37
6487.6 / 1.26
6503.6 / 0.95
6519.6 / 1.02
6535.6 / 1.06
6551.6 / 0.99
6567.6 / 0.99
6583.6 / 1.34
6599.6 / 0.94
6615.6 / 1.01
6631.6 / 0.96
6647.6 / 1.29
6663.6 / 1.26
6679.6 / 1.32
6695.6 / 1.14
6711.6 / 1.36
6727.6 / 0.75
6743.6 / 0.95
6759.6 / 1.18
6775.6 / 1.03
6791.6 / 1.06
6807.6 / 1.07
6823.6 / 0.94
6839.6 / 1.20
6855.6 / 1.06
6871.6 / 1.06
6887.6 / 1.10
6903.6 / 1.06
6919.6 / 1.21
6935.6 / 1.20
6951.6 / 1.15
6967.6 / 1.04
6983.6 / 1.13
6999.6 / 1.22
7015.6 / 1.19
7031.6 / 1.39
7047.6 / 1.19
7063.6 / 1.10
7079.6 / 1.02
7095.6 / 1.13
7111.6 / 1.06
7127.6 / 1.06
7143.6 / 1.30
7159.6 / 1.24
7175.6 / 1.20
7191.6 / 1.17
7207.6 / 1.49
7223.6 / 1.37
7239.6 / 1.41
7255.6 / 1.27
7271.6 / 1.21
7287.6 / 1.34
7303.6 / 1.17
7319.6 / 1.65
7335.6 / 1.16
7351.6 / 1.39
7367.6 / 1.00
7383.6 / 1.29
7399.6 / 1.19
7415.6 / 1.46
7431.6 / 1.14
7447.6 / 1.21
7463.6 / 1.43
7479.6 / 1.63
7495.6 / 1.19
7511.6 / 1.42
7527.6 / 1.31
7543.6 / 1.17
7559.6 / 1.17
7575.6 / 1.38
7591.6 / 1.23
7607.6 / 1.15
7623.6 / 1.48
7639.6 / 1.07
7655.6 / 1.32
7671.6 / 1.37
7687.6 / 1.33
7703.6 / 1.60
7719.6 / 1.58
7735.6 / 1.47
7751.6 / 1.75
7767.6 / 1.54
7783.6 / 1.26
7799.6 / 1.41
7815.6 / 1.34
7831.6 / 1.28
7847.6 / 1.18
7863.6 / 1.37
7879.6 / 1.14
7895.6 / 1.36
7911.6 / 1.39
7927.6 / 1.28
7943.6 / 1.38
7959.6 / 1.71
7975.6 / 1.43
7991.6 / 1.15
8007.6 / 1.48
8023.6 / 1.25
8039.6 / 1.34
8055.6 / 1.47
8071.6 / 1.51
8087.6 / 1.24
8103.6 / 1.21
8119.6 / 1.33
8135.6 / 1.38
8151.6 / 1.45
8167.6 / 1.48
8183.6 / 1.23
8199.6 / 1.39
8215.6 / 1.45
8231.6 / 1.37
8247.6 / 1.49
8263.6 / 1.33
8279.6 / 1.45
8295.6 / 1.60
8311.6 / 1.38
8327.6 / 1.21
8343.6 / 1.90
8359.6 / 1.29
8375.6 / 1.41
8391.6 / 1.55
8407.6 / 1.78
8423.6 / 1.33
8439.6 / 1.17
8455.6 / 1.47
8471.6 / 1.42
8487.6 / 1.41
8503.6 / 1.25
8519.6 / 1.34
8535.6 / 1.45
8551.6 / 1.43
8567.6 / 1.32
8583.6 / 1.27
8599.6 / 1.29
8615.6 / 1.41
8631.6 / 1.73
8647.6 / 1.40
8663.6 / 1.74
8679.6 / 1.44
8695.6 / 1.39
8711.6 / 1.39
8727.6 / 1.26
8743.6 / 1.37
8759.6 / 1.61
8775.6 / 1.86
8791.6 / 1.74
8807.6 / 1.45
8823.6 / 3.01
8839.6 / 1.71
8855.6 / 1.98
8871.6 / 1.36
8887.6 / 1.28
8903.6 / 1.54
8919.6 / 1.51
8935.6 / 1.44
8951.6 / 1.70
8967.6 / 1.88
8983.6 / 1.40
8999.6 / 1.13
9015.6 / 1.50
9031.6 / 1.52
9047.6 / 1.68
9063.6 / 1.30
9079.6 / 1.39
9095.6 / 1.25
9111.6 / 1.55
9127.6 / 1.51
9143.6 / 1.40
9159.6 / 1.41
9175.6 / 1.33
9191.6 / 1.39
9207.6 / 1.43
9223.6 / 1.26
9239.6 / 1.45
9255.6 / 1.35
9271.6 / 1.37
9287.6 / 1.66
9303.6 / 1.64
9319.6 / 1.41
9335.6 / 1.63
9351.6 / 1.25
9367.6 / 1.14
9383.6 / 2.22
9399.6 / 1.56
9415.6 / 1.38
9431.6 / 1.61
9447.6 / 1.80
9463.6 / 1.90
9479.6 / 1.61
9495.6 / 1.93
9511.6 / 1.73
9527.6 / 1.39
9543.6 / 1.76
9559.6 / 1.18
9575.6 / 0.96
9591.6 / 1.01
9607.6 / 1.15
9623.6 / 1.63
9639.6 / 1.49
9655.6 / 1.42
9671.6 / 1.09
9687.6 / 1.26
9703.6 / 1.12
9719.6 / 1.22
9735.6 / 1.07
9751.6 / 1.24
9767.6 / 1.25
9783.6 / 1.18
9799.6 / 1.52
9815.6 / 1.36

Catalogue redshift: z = 0.344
